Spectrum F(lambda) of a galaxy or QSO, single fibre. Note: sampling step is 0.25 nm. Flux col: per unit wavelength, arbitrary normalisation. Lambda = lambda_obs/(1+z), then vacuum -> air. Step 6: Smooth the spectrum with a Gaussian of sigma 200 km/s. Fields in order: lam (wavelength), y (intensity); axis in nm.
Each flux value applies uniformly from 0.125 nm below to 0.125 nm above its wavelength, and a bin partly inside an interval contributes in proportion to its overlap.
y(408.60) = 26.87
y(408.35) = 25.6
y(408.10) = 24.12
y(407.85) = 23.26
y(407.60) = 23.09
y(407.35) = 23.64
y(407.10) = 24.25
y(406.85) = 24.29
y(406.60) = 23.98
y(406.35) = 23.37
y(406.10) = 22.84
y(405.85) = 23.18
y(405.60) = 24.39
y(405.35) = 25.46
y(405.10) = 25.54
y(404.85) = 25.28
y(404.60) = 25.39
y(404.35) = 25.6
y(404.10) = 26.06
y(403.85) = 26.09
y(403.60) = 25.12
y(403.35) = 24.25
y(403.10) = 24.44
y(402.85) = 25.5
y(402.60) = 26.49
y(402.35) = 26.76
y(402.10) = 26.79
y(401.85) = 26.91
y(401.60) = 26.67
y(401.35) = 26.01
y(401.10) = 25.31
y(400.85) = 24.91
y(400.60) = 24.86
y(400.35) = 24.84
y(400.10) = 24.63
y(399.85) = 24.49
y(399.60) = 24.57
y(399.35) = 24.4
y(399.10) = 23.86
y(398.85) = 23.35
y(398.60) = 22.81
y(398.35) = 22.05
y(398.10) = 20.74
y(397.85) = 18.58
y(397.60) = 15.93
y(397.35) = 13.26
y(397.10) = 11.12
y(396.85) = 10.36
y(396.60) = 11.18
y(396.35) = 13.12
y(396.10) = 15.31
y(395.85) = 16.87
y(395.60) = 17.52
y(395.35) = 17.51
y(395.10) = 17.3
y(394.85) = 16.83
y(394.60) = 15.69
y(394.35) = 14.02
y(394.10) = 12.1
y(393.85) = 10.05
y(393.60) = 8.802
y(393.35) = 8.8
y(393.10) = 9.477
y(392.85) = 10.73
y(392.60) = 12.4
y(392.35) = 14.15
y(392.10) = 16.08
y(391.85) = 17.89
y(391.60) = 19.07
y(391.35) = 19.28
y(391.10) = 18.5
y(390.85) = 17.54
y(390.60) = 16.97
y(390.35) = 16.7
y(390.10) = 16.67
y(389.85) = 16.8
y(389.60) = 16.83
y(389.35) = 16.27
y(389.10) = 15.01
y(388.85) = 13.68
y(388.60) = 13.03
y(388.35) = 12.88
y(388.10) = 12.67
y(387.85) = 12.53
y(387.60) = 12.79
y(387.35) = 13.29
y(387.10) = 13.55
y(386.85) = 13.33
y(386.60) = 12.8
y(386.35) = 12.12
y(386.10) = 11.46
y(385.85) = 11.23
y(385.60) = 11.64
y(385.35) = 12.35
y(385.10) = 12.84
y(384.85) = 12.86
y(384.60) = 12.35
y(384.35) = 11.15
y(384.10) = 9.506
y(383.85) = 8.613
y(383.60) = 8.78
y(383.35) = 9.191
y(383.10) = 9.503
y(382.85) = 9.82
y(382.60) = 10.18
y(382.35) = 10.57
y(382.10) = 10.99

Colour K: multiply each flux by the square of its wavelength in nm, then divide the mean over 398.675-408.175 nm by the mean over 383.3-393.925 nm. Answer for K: 2.00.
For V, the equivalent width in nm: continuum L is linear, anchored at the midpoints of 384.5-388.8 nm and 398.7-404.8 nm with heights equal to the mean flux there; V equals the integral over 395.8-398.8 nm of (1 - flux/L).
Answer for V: 0.77 nm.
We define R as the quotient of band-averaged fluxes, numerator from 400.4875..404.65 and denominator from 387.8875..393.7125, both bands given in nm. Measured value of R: 1.7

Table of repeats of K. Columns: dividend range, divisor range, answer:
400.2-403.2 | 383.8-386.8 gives 2.40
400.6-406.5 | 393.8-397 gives 1.81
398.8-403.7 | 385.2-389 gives 2.14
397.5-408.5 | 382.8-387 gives 2.38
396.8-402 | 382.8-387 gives 2.13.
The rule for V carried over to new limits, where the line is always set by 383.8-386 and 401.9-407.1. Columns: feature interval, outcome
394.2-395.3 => 0.141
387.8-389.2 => 0.068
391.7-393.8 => 0.564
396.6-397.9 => 0.438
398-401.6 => -0.390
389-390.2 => -0.130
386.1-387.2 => -0.005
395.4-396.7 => 0.280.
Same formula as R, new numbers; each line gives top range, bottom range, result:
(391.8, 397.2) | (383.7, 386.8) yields 1.16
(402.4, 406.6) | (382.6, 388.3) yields 2.16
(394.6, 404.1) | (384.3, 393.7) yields 1.54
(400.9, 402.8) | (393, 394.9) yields 2.23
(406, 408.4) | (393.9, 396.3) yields 1.52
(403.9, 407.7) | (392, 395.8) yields 1.81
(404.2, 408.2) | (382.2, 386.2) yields 2.26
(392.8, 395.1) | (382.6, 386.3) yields 1.13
